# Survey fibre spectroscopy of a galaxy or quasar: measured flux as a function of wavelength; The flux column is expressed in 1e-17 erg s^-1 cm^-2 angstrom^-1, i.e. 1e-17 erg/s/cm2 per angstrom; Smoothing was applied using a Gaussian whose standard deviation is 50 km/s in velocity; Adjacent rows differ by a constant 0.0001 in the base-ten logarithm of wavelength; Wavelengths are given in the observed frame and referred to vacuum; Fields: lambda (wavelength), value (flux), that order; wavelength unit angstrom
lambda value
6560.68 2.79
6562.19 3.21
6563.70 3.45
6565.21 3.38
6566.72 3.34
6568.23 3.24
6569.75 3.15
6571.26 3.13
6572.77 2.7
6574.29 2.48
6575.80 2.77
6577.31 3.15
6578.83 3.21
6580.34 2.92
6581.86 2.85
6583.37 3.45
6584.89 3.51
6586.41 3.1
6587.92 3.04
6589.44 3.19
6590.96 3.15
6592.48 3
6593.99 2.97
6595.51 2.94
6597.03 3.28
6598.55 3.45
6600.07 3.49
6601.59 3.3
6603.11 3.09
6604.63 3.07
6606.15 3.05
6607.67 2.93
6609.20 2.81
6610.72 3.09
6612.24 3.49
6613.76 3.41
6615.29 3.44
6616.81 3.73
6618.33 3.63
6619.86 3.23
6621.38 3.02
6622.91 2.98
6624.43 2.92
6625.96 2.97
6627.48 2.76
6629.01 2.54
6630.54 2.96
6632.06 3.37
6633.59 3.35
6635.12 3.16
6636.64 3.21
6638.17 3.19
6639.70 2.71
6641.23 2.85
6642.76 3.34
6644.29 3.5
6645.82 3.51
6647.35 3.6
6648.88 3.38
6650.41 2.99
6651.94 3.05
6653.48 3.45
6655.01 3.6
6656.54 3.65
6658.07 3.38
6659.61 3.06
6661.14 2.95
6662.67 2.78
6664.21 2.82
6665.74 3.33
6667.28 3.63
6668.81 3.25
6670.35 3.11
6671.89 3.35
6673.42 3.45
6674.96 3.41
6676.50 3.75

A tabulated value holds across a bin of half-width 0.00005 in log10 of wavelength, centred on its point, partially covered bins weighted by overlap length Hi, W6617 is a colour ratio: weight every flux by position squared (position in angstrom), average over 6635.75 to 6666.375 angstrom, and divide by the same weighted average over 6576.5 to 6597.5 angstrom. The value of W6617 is 1.1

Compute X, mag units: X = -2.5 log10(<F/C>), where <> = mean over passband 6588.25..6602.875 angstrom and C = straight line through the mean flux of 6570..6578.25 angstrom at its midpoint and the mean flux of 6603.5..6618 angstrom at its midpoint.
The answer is -0.04 mag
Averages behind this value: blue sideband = 2.87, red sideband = 3.23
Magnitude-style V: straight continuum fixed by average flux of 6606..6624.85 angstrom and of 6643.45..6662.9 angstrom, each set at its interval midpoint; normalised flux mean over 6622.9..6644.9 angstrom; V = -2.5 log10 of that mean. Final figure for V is 0.07 mag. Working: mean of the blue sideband 3.22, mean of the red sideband 3.32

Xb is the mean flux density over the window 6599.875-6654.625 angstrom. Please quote 3.18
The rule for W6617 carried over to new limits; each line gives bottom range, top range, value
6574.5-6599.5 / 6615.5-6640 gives 1.02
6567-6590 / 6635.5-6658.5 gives 1.10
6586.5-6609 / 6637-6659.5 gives 1.07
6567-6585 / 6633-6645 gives 1.06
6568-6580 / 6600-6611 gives 1.05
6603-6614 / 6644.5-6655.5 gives 1.10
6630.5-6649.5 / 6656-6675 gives 1.00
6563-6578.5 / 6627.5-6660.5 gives 1.07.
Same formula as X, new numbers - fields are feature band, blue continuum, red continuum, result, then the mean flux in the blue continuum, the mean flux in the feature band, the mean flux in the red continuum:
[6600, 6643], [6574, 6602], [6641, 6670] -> 0.02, 3.13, 3.13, 3.27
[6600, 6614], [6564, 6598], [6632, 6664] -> 0.00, 3.1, 3.15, 3.23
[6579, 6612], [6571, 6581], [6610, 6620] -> 0.01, 2.9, 3.13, 3.45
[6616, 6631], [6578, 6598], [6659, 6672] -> 0.02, 3.13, 3.08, 3.13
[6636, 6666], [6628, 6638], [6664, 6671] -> -0.01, 3.1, 3.22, 3.26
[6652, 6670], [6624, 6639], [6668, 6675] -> 0.00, 3.04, 3.25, 3.31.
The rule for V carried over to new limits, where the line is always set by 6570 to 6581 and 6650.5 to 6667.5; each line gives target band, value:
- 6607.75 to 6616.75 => -0.071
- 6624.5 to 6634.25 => 0.048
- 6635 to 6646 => -0.004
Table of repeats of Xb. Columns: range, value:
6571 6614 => 3.1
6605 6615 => 3.14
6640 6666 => 3.24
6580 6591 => 3.16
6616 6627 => 3.2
